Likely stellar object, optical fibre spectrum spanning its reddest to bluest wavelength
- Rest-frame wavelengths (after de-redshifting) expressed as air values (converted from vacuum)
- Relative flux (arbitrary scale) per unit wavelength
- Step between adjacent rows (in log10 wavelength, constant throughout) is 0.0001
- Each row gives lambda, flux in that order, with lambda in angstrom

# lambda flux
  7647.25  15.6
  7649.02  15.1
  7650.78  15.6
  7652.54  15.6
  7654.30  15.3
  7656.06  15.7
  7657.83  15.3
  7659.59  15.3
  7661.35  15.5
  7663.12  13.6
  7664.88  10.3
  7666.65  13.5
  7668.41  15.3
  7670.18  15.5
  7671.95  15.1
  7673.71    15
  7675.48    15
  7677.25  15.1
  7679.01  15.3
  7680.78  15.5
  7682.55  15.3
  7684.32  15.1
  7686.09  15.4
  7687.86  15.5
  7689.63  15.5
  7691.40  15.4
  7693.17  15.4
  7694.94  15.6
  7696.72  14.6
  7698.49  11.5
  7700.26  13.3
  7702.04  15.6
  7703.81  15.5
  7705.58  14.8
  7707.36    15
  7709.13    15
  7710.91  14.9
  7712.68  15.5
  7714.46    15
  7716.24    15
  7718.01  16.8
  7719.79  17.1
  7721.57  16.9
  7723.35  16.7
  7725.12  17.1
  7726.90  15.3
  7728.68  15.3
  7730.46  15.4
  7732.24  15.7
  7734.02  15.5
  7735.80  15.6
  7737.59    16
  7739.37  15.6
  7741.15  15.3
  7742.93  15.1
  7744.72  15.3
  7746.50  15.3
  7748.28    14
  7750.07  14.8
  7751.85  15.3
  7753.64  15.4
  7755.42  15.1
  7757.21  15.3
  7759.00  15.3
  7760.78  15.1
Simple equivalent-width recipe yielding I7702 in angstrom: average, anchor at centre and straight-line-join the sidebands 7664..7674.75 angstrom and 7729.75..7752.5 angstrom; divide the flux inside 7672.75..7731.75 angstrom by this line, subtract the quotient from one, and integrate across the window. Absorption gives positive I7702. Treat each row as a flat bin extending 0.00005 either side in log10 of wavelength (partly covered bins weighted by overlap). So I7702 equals -2.6 angstrom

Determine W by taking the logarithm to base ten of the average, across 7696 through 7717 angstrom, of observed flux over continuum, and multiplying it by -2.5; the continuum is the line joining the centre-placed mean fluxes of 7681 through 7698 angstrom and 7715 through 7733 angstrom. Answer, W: 0.07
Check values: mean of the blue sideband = 15.2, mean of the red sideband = 16.1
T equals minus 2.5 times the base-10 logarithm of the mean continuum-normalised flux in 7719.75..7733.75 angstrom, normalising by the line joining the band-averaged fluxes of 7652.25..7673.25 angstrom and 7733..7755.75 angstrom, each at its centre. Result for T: -0.068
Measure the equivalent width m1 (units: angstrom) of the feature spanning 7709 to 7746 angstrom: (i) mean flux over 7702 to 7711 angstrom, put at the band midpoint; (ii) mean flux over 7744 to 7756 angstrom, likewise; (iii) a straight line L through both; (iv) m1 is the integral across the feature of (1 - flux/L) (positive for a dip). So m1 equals -1.6 angstrom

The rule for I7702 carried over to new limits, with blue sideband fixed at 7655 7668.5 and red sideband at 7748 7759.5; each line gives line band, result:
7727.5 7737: -0.4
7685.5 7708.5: -0.4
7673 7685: -0.6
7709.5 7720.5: -0.7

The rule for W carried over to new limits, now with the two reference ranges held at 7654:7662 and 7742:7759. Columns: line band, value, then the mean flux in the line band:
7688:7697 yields 0.00 mag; 15.4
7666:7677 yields 0.03 mag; 14.9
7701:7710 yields 0.01 mag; 15.2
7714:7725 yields -0.08 mag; 16.4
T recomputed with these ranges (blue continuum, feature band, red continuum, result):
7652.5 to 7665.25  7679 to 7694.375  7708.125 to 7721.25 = -0.02 mag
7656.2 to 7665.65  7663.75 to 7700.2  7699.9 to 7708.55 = -0.01 mag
